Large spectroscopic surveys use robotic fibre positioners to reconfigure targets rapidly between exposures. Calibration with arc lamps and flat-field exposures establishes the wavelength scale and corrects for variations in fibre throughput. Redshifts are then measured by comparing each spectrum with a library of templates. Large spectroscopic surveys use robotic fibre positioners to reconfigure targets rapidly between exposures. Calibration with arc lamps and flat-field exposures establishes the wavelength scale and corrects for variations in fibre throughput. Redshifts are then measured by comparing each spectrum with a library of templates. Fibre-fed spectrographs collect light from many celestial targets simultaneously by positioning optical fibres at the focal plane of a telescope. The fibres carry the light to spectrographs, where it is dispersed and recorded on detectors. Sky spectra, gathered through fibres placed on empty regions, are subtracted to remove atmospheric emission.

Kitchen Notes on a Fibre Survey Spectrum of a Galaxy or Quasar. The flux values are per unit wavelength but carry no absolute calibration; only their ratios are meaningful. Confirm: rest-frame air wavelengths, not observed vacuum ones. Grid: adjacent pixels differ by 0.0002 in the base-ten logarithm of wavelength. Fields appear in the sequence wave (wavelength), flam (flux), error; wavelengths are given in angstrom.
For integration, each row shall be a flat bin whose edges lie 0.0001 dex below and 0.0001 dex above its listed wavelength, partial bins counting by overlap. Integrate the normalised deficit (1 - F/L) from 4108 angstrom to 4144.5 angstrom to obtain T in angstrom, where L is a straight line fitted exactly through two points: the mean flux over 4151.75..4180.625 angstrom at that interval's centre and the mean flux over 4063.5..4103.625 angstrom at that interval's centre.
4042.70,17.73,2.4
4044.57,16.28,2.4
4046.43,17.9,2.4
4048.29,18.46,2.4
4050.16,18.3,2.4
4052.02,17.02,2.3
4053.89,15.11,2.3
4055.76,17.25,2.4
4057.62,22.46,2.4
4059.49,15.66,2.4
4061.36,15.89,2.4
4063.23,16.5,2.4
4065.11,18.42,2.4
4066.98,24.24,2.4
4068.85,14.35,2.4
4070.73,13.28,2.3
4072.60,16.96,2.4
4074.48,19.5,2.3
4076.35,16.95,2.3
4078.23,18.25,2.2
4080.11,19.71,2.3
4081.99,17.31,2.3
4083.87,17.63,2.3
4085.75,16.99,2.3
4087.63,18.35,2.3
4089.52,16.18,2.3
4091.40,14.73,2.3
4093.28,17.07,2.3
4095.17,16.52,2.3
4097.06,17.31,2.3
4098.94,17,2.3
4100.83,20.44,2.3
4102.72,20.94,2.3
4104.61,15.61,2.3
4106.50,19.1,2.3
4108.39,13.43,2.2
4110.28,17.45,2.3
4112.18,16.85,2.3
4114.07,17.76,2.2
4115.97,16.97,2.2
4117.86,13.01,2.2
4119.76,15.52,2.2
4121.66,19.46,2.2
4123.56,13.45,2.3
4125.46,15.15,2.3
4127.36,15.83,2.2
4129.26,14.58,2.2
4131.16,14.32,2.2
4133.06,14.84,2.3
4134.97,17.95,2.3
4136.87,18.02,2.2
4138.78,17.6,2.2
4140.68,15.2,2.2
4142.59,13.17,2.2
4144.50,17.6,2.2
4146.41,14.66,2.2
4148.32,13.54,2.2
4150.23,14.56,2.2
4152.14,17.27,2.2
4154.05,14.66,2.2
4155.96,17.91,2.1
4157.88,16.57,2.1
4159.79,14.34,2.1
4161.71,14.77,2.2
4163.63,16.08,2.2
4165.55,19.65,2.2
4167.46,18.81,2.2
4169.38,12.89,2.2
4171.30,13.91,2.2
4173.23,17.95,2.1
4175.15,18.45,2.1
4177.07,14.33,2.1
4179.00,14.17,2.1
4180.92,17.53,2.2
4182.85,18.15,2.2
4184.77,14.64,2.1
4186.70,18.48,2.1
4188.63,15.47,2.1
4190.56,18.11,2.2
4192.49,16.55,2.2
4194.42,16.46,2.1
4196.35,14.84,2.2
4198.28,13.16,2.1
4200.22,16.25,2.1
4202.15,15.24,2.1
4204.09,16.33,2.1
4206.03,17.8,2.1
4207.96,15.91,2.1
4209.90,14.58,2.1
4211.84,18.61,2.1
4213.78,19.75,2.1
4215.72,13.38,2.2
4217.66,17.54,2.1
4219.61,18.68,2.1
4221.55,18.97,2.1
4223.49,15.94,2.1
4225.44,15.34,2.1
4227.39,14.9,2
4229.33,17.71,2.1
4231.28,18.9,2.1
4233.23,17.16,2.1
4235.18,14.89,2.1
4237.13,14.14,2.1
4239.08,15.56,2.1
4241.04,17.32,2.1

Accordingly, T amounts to 2.1 angstrom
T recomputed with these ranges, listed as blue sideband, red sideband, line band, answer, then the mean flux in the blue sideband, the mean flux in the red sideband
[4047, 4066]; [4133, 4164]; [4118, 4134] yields 0.95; 17.5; 15.8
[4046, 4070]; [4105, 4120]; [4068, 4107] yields -0.89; 17.8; 16.3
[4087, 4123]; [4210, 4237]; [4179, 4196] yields 0.23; 17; 16.9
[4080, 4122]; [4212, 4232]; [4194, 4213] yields 1.33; 17.1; 17.1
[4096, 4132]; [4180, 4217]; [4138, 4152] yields 1.02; 16.5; 16.4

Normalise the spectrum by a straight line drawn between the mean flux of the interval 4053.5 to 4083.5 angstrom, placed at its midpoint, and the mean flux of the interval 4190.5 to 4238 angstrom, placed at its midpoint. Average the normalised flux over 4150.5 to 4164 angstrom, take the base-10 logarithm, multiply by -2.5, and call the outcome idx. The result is 0.07 mag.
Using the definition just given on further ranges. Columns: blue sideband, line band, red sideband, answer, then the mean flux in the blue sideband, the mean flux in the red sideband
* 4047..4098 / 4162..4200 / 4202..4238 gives 0.04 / 17.4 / 16.7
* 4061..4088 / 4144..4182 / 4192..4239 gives 0.06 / 17.6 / 16.4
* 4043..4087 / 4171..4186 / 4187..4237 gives 0.03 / 17.6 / 16.5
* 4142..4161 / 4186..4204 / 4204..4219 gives 0.03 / 15.5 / 16.8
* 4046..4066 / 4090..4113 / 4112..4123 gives -0.03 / 17.5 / 16.5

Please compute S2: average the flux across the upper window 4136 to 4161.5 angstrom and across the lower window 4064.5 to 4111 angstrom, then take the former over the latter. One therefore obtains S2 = 0.90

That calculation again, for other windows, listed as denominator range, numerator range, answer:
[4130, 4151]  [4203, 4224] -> 1.09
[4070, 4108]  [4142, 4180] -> 0.90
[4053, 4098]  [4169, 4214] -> 0.93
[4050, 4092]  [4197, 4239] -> 0.94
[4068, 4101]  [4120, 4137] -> 0.93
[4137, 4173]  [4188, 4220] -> 1.03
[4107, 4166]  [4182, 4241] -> 1.04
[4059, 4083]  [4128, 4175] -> 0.91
